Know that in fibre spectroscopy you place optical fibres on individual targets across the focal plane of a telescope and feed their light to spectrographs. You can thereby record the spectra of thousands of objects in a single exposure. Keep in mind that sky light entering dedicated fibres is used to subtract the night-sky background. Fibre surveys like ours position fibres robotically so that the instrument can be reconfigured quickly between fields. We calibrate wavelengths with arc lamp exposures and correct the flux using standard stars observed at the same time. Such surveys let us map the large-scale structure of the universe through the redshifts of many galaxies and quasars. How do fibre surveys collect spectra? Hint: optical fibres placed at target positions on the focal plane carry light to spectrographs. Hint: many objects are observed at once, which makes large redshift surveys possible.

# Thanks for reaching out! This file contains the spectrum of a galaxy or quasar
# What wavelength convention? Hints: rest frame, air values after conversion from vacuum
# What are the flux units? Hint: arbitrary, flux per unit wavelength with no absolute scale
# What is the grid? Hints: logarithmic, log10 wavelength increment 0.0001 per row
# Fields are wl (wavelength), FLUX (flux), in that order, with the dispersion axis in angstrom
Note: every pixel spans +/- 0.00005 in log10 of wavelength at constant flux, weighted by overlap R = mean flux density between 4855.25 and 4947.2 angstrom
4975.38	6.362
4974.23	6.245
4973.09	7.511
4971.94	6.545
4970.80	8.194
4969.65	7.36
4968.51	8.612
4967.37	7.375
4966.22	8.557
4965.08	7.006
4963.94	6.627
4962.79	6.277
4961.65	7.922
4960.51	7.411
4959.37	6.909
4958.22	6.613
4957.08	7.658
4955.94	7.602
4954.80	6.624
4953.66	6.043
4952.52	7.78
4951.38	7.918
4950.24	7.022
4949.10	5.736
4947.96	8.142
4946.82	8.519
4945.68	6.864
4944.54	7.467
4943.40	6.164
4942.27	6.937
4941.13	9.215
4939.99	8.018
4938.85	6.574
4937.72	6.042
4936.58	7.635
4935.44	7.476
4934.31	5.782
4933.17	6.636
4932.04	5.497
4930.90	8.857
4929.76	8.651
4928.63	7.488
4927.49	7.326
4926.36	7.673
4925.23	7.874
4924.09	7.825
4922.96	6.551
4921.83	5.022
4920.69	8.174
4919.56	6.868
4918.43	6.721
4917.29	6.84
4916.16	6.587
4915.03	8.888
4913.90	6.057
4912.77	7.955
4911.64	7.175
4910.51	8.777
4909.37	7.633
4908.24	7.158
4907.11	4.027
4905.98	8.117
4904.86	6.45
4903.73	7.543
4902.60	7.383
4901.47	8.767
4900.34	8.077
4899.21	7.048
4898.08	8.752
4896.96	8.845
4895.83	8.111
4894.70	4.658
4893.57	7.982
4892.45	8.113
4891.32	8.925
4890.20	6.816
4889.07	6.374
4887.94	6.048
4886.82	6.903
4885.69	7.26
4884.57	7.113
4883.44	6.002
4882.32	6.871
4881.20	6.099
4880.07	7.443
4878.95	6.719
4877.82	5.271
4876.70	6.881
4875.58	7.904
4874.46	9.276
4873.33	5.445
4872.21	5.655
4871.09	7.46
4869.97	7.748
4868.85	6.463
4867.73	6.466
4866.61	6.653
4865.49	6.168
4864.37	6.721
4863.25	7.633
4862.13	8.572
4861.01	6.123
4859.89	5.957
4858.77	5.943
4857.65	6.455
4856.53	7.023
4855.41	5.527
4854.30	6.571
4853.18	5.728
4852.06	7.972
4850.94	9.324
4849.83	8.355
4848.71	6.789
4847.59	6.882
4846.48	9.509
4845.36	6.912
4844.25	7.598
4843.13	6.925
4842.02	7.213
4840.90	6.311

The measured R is 7.11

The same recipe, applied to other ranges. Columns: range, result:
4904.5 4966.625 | 7.19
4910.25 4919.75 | 7.29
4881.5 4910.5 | 7.26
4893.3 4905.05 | 7.62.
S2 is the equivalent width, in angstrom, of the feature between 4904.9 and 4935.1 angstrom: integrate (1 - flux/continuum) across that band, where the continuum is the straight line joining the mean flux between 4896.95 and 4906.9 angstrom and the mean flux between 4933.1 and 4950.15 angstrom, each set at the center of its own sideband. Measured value 1.2 angstrom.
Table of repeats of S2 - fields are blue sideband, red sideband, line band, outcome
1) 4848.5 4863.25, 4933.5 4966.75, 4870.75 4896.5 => 0.4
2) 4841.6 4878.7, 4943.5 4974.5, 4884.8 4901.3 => -0.8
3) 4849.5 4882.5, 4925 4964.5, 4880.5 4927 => -1.2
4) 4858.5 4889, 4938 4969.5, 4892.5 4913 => -1.5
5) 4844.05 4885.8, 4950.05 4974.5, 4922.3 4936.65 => -0.3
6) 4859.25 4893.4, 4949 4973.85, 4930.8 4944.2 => 0.3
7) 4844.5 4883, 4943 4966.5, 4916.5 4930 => -0.2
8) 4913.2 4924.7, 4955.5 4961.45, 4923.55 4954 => -0.8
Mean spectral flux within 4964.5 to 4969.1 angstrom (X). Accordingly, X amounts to 7.9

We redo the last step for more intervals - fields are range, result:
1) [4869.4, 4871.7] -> 7.57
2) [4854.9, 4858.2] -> 6.34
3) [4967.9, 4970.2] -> 8.01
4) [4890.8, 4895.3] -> 7.41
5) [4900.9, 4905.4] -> 7.53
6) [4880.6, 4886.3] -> 6.67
